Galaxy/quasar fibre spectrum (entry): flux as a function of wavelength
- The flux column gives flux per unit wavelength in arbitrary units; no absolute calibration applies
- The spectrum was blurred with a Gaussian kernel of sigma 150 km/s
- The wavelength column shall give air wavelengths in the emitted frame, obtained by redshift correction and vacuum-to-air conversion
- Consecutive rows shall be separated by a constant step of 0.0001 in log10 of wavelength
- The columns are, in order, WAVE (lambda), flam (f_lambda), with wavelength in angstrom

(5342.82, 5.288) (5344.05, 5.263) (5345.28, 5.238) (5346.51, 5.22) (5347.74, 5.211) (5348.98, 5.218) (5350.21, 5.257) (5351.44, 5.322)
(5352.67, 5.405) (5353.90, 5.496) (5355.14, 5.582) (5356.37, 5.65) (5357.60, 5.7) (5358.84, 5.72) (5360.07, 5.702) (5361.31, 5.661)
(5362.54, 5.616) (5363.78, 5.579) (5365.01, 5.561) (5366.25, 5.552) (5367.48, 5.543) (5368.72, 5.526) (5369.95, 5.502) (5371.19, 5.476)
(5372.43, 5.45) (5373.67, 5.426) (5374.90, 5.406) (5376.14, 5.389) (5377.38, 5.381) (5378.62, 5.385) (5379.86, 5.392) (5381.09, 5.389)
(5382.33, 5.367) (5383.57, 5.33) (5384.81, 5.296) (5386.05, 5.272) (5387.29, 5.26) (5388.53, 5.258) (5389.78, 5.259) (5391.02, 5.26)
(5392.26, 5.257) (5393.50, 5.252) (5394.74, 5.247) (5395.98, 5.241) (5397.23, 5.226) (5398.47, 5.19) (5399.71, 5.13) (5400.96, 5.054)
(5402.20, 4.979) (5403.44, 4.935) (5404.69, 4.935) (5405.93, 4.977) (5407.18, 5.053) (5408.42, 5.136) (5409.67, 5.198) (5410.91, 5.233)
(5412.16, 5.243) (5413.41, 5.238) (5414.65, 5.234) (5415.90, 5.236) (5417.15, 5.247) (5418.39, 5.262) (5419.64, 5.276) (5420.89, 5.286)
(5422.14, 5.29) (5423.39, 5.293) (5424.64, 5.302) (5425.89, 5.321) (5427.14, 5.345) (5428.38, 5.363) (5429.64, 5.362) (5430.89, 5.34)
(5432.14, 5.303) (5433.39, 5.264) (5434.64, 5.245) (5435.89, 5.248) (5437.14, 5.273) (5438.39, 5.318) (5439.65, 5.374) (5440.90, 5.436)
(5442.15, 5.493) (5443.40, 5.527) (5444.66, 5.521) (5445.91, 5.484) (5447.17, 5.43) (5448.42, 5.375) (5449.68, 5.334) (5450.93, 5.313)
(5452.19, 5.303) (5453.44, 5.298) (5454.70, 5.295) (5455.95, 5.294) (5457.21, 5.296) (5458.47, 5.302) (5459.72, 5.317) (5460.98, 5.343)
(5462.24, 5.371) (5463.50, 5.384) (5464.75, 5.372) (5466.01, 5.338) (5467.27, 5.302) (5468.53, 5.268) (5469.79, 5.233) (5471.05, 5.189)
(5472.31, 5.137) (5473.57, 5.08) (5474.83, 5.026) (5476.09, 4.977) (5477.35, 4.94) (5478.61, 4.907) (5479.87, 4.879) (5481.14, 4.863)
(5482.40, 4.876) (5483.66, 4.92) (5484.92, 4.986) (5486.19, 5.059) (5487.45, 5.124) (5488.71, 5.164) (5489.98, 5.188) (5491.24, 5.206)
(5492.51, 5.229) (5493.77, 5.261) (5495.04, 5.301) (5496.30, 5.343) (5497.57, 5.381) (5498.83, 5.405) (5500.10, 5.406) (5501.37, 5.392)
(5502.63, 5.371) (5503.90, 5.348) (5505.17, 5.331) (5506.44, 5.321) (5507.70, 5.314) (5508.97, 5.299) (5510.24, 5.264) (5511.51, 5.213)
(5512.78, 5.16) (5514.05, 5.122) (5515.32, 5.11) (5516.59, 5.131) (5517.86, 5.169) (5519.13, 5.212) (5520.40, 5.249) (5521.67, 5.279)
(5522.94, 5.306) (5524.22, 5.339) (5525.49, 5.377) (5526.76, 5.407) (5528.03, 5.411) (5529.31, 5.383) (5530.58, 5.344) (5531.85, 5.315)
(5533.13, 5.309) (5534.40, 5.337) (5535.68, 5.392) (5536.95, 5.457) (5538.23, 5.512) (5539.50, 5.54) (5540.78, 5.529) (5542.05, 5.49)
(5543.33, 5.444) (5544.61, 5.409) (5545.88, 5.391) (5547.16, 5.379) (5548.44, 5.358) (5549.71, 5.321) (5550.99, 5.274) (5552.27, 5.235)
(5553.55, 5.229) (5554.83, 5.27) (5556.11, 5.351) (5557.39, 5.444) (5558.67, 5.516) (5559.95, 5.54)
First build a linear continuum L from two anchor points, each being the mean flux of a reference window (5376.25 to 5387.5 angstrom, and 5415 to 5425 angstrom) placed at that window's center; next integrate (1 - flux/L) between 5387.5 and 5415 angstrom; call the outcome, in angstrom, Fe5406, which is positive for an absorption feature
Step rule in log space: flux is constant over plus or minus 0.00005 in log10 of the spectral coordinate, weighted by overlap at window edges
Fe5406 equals 0.8 angstrom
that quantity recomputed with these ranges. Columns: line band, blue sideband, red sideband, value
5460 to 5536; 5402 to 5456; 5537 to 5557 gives 1.6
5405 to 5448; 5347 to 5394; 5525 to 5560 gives 0.9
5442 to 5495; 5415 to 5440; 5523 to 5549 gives 1.2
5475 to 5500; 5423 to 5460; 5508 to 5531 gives 0.9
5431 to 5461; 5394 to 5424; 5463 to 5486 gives -1.3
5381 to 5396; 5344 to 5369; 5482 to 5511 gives 0.4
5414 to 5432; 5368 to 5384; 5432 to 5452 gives 0.3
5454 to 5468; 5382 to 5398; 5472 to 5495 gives -0.6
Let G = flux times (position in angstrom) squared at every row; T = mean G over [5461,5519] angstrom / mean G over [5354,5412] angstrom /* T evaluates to 1.01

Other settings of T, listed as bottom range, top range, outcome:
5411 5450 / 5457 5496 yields 0.98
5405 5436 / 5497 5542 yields 1.05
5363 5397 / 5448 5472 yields 1.02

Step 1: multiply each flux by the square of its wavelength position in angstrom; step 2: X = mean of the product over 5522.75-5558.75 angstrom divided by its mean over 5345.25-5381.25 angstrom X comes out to 1.05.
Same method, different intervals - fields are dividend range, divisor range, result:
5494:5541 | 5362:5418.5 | 1.05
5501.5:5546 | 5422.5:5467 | 1.03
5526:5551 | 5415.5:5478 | 1.05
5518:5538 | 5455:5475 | 1.04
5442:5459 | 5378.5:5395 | 1.04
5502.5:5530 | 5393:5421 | 1.06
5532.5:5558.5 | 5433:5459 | 1.04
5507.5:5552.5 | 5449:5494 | 1.05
